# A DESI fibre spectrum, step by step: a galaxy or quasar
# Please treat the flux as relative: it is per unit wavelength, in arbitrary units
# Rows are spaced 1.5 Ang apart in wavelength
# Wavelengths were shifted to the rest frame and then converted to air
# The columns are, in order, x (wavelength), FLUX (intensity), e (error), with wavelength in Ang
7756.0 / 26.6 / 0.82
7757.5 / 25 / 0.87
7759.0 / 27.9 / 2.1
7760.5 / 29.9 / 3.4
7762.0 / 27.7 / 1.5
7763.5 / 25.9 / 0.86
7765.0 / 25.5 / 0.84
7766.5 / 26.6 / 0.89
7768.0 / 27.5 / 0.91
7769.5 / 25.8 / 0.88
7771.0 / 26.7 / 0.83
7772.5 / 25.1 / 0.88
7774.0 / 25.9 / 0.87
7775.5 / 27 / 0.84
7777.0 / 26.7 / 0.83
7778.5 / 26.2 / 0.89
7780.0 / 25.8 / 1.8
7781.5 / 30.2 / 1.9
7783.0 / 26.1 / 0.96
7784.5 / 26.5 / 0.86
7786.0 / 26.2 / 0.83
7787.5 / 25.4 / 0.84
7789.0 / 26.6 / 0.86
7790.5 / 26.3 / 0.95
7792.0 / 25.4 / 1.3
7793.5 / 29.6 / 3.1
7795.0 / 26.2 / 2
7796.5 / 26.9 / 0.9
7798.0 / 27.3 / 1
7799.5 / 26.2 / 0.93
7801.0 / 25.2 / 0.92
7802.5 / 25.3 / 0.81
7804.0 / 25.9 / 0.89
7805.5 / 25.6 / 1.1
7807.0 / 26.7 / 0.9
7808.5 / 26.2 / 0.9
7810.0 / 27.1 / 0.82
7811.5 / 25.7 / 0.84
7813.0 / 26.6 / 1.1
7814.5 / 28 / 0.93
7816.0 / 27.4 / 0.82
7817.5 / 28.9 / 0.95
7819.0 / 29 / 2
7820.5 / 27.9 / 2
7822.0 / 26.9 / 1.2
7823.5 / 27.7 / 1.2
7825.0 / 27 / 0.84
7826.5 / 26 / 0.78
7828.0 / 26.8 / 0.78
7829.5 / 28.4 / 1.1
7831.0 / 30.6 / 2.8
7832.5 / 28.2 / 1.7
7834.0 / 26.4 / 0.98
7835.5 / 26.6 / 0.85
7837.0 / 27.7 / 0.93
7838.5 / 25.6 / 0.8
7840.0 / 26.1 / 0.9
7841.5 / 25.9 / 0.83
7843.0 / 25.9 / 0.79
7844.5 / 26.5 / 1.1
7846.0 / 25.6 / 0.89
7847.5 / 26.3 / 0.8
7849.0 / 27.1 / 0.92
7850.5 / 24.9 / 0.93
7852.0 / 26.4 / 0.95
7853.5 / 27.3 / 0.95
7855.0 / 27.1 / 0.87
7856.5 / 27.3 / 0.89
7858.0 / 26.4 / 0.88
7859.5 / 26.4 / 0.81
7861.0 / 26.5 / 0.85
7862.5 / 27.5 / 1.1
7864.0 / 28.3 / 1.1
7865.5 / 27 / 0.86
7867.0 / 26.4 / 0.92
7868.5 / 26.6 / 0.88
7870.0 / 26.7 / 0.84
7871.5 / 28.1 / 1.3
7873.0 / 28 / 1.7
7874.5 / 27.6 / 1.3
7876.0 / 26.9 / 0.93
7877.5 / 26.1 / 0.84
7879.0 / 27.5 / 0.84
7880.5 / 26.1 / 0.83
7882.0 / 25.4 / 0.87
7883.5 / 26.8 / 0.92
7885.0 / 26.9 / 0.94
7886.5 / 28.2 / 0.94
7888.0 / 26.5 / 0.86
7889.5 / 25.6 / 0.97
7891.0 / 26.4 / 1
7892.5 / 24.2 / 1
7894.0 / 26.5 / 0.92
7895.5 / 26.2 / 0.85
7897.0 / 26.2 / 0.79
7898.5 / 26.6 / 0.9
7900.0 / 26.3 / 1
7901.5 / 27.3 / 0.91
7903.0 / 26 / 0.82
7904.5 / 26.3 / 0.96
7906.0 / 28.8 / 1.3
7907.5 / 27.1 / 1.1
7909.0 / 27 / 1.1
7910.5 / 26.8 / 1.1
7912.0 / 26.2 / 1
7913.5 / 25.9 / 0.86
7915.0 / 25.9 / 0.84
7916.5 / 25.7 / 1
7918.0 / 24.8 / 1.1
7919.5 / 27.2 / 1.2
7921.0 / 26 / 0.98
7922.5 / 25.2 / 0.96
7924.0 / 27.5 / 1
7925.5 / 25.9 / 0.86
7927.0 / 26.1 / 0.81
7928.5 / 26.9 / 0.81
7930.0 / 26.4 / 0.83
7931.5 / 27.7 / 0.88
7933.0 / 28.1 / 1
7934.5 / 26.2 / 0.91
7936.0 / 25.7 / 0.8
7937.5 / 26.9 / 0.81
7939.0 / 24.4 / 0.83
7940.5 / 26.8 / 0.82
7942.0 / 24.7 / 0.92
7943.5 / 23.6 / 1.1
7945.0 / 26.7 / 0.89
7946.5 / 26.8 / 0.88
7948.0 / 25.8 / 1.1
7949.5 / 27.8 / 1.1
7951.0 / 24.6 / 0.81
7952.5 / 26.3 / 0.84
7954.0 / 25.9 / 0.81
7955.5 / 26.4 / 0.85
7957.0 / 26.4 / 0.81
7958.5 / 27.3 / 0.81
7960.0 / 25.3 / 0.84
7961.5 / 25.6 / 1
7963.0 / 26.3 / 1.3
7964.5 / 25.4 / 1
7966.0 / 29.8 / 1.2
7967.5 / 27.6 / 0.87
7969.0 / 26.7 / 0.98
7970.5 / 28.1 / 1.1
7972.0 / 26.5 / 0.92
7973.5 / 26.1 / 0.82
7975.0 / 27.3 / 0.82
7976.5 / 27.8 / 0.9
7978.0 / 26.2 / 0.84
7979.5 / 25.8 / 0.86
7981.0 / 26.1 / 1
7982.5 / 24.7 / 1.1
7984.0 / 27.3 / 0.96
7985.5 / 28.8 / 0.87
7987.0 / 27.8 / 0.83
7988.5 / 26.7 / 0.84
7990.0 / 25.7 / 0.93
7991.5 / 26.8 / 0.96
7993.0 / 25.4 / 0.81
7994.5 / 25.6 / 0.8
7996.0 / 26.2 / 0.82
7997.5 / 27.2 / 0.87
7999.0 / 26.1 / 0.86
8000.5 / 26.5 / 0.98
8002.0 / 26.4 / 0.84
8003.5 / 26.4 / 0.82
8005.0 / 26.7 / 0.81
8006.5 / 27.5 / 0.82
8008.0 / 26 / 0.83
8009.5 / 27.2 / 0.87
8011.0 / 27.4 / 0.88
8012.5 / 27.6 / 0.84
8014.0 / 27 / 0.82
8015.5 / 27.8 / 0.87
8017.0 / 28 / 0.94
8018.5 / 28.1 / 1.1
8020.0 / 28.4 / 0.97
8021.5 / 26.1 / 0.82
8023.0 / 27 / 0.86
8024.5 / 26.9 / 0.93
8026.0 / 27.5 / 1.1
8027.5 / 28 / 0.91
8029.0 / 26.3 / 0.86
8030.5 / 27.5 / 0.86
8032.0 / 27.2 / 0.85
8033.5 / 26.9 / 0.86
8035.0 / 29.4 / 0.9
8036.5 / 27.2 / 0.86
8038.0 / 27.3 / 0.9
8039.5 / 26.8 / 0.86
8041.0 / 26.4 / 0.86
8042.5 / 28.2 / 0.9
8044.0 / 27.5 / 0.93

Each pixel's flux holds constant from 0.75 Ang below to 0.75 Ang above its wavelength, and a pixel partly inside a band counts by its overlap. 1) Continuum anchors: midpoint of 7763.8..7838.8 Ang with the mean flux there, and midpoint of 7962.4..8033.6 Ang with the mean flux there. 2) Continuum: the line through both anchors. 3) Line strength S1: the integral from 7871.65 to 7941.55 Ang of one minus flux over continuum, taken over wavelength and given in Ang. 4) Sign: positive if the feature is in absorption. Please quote 1.0 Ang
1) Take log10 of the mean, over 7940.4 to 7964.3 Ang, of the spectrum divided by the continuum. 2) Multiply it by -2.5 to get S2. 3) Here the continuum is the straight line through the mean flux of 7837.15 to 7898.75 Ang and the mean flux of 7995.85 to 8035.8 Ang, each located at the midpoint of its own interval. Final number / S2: 0.04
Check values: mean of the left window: 26.6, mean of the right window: 27.2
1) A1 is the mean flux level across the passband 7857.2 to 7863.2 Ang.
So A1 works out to 26.7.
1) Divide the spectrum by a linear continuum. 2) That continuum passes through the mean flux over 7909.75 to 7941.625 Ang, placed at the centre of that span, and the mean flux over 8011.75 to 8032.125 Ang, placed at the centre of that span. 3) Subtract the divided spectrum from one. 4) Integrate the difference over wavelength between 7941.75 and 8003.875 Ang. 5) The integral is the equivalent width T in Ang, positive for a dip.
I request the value 0.86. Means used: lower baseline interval 26.3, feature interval 26.5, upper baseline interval 27.4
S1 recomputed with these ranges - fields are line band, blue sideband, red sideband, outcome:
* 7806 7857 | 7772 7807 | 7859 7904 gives -0.84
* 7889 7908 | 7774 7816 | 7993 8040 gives 0.27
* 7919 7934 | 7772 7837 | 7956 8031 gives 0.10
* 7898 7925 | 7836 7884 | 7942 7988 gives 0.14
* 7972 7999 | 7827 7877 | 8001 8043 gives 0.63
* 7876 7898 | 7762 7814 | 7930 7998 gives 0.08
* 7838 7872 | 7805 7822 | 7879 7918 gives 0.28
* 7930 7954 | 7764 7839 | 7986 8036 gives 0.72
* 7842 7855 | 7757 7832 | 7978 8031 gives 0.28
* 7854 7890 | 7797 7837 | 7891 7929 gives -0.38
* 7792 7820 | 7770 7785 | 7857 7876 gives -0.08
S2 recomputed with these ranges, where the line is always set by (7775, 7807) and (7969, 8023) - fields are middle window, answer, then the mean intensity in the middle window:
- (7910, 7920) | 0.028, 26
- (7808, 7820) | -0.034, 27.4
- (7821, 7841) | -0.026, 27.2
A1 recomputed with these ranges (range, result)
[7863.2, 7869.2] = 27.1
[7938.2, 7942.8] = 25.3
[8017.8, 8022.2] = 27.5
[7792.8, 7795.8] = 27.9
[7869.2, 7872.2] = 27.4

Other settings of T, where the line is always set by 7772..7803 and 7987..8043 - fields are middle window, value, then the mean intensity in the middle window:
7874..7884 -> 0.0 Ang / 26.6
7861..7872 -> -0.2 Ang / 27.2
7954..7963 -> 0.2 Ang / 26.2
